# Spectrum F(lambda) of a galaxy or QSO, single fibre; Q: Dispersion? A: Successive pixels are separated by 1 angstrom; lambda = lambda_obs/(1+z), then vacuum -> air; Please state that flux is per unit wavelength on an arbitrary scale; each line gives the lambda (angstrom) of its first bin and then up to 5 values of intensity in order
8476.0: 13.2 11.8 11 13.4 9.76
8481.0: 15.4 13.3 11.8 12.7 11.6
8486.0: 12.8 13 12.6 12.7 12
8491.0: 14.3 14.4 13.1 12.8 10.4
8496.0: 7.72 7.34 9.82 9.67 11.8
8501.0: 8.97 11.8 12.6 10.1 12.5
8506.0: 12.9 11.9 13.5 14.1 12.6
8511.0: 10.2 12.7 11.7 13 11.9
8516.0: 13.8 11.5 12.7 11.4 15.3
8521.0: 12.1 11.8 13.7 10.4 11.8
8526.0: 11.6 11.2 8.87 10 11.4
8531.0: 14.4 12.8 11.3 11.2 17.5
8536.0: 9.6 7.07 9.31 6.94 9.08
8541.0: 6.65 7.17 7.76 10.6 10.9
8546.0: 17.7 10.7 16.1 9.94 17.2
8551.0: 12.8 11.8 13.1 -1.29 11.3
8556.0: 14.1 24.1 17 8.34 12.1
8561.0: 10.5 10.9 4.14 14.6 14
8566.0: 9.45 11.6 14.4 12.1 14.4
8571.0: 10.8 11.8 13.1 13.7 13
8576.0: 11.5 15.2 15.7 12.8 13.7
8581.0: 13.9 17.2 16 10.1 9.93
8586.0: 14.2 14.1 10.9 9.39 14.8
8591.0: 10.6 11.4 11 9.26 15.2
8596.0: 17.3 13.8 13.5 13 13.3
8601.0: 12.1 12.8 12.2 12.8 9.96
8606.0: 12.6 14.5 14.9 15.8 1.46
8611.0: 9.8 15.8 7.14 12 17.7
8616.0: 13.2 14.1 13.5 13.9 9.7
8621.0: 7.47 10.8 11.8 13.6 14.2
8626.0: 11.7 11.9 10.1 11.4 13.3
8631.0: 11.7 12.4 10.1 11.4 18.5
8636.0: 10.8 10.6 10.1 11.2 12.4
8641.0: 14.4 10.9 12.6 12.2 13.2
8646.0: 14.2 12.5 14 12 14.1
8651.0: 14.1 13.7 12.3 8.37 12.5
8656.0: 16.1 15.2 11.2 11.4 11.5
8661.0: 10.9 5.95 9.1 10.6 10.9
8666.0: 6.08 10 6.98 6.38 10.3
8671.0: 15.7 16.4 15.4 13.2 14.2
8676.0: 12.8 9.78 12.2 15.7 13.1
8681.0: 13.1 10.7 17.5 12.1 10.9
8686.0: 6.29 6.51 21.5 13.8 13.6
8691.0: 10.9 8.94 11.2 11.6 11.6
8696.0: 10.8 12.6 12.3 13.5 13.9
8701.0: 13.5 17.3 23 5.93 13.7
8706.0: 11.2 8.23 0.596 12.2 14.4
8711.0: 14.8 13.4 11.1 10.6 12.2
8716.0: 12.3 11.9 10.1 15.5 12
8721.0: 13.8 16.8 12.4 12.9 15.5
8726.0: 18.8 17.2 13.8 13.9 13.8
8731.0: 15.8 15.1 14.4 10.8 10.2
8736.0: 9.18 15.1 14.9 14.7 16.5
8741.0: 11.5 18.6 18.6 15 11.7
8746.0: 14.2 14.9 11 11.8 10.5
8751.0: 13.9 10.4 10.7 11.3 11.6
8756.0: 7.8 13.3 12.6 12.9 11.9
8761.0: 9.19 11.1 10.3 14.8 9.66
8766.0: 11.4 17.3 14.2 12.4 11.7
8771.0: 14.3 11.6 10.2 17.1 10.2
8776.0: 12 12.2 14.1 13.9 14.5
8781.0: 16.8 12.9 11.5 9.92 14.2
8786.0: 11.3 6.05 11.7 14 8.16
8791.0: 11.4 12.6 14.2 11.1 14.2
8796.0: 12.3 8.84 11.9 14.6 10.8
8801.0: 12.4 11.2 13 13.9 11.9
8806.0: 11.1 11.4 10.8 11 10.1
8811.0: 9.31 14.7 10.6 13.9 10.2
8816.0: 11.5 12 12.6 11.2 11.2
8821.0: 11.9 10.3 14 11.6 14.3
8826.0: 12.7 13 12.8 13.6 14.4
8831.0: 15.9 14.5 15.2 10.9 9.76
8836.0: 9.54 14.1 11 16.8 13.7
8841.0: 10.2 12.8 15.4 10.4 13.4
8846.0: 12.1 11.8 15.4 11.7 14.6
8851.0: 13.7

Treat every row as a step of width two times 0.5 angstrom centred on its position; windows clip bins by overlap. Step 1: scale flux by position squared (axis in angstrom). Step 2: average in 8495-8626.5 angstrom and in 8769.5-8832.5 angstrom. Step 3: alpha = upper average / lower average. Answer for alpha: 1.1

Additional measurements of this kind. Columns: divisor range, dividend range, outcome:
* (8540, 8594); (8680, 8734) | 1.09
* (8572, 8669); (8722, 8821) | 1.07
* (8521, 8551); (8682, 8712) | 1.13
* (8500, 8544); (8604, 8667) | 1.08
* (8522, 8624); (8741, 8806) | 1.08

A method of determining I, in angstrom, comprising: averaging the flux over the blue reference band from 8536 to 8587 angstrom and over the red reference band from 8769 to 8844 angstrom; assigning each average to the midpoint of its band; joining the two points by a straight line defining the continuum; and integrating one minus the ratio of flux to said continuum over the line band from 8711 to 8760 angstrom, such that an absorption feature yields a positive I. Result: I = -4.2 angstrom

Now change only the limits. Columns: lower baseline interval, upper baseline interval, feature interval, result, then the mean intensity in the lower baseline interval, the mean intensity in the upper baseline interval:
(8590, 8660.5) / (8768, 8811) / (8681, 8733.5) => -2.6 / 12.4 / 12.1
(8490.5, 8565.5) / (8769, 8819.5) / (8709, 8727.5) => -2.6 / 11.6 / 12.1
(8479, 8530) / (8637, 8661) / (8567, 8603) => -2.1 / 11.9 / 12.5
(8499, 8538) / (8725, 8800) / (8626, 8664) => 0.8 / 11.9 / 12.8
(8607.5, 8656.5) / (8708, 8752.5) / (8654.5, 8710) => 4.3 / 12.3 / 13.4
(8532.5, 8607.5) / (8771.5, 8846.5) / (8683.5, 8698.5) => 0.7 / 12.2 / 12.3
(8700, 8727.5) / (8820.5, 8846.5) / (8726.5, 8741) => -1.0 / 13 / 12.9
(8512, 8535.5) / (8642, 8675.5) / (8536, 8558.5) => 1.6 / 12.2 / 11.9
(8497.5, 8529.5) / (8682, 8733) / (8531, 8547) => 1.9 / 11.8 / 12.9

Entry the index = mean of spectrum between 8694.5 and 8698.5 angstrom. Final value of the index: 11.8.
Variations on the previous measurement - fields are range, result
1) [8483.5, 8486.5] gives 12.4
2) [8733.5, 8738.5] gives 12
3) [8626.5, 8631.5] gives 11.7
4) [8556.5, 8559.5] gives 16.5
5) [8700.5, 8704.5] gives 14.9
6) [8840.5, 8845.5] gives 12.4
